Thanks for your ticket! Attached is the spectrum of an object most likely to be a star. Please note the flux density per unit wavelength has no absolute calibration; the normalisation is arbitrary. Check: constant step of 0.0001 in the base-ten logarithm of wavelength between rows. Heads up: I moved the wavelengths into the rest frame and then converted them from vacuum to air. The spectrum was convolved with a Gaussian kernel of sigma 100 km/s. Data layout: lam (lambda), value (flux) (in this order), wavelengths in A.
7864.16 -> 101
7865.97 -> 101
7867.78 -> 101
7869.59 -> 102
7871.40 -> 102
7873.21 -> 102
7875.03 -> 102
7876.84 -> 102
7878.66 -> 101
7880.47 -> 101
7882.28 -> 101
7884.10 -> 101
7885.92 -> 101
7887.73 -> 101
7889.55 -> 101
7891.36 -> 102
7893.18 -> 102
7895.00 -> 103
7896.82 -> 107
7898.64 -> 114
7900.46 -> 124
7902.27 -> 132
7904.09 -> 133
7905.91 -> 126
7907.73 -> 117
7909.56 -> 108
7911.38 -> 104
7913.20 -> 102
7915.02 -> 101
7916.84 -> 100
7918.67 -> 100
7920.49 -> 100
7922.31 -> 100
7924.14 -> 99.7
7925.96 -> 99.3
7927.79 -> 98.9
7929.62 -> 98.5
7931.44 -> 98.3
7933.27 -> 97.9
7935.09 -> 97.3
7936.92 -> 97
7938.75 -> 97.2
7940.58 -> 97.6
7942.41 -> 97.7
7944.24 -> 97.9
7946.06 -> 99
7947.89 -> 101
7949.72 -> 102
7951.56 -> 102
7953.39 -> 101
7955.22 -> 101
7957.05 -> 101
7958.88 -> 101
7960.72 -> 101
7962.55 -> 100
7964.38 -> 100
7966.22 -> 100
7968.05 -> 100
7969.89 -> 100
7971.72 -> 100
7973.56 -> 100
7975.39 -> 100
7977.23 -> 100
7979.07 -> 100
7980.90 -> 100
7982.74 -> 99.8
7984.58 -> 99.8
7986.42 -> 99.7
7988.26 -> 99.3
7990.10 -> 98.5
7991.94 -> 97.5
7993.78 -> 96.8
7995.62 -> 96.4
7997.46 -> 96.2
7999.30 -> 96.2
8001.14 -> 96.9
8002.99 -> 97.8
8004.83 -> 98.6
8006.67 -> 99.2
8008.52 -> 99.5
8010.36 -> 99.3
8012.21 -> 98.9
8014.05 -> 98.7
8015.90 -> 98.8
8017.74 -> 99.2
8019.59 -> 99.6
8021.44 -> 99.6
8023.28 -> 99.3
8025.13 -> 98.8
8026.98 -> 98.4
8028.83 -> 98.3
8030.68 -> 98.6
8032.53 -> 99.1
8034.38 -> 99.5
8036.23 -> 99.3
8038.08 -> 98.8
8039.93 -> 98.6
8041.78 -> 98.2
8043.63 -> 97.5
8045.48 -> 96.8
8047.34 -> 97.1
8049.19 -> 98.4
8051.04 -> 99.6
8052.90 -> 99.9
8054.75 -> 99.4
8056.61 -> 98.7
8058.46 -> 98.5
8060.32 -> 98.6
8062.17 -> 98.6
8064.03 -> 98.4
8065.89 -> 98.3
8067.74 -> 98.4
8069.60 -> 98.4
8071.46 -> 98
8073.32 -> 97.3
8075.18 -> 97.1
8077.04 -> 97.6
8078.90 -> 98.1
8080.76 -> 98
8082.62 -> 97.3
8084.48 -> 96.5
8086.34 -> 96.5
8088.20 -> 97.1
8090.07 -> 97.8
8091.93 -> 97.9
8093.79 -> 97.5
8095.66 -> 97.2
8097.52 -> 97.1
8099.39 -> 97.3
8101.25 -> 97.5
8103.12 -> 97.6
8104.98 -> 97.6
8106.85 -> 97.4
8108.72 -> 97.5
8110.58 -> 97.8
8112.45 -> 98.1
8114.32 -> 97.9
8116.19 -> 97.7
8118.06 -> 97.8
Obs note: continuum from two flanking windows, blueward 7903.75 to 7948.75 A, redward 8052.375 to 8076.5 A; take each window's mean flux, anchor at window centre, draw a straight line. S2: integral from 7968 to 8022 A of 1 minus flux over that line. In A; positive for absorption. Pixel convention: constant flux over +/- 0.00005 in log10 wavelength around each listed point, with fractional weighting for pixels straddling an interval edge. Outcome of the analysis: 0.8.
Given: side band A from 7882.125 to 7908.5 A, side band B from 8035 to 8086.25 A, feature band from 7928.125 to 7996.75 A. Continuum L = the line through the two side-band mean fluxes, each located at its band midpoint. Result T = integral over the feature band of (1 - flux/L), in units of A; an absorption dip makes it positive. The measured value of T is 4.27 A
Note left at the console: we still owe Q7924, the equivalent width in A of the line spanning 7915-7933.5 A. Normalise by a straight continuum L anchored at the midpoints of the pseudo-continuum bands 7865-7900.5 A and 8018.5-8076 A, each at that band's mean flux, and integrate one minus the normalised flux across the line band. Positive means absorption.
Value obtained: 0.5 A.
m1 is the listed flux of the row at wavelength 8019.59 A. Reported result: 99.6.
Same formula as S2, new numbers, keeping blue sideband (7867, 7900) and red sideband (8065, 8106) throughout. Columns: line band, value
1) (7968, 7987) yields 0.1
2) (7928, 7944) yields 0.6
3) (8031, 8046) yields 0.0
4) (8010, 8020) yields 0.0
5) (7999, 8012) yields 0.2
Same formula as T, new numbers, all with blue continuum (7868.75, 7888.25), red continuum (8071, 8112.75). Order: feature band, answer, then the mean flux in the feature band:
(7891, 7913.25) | -2.9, 114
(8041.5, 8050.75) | 0.1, 97.7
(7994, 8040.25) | 0.2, 98.5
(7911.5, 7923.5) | 0.0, 101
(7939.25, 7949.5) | 0.1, 98.9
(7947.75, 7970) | -0.2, 101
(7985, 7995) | 0.1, 98.4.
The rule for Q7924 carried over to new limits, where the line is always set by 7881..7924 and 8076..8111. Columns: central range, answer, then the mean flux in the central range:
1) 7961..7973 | 0.5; 100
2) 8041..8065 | 0.3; 98.4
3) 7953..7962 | 0.3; 101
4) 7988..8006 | 0.9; 97.4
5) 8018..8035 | 0.3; 99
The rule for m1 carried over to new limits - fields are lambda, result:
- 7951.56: 102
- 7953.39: 101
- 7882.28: 101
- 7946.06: 99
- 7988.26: 99.3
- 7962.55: 100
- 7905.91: 126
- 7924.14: 99.7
